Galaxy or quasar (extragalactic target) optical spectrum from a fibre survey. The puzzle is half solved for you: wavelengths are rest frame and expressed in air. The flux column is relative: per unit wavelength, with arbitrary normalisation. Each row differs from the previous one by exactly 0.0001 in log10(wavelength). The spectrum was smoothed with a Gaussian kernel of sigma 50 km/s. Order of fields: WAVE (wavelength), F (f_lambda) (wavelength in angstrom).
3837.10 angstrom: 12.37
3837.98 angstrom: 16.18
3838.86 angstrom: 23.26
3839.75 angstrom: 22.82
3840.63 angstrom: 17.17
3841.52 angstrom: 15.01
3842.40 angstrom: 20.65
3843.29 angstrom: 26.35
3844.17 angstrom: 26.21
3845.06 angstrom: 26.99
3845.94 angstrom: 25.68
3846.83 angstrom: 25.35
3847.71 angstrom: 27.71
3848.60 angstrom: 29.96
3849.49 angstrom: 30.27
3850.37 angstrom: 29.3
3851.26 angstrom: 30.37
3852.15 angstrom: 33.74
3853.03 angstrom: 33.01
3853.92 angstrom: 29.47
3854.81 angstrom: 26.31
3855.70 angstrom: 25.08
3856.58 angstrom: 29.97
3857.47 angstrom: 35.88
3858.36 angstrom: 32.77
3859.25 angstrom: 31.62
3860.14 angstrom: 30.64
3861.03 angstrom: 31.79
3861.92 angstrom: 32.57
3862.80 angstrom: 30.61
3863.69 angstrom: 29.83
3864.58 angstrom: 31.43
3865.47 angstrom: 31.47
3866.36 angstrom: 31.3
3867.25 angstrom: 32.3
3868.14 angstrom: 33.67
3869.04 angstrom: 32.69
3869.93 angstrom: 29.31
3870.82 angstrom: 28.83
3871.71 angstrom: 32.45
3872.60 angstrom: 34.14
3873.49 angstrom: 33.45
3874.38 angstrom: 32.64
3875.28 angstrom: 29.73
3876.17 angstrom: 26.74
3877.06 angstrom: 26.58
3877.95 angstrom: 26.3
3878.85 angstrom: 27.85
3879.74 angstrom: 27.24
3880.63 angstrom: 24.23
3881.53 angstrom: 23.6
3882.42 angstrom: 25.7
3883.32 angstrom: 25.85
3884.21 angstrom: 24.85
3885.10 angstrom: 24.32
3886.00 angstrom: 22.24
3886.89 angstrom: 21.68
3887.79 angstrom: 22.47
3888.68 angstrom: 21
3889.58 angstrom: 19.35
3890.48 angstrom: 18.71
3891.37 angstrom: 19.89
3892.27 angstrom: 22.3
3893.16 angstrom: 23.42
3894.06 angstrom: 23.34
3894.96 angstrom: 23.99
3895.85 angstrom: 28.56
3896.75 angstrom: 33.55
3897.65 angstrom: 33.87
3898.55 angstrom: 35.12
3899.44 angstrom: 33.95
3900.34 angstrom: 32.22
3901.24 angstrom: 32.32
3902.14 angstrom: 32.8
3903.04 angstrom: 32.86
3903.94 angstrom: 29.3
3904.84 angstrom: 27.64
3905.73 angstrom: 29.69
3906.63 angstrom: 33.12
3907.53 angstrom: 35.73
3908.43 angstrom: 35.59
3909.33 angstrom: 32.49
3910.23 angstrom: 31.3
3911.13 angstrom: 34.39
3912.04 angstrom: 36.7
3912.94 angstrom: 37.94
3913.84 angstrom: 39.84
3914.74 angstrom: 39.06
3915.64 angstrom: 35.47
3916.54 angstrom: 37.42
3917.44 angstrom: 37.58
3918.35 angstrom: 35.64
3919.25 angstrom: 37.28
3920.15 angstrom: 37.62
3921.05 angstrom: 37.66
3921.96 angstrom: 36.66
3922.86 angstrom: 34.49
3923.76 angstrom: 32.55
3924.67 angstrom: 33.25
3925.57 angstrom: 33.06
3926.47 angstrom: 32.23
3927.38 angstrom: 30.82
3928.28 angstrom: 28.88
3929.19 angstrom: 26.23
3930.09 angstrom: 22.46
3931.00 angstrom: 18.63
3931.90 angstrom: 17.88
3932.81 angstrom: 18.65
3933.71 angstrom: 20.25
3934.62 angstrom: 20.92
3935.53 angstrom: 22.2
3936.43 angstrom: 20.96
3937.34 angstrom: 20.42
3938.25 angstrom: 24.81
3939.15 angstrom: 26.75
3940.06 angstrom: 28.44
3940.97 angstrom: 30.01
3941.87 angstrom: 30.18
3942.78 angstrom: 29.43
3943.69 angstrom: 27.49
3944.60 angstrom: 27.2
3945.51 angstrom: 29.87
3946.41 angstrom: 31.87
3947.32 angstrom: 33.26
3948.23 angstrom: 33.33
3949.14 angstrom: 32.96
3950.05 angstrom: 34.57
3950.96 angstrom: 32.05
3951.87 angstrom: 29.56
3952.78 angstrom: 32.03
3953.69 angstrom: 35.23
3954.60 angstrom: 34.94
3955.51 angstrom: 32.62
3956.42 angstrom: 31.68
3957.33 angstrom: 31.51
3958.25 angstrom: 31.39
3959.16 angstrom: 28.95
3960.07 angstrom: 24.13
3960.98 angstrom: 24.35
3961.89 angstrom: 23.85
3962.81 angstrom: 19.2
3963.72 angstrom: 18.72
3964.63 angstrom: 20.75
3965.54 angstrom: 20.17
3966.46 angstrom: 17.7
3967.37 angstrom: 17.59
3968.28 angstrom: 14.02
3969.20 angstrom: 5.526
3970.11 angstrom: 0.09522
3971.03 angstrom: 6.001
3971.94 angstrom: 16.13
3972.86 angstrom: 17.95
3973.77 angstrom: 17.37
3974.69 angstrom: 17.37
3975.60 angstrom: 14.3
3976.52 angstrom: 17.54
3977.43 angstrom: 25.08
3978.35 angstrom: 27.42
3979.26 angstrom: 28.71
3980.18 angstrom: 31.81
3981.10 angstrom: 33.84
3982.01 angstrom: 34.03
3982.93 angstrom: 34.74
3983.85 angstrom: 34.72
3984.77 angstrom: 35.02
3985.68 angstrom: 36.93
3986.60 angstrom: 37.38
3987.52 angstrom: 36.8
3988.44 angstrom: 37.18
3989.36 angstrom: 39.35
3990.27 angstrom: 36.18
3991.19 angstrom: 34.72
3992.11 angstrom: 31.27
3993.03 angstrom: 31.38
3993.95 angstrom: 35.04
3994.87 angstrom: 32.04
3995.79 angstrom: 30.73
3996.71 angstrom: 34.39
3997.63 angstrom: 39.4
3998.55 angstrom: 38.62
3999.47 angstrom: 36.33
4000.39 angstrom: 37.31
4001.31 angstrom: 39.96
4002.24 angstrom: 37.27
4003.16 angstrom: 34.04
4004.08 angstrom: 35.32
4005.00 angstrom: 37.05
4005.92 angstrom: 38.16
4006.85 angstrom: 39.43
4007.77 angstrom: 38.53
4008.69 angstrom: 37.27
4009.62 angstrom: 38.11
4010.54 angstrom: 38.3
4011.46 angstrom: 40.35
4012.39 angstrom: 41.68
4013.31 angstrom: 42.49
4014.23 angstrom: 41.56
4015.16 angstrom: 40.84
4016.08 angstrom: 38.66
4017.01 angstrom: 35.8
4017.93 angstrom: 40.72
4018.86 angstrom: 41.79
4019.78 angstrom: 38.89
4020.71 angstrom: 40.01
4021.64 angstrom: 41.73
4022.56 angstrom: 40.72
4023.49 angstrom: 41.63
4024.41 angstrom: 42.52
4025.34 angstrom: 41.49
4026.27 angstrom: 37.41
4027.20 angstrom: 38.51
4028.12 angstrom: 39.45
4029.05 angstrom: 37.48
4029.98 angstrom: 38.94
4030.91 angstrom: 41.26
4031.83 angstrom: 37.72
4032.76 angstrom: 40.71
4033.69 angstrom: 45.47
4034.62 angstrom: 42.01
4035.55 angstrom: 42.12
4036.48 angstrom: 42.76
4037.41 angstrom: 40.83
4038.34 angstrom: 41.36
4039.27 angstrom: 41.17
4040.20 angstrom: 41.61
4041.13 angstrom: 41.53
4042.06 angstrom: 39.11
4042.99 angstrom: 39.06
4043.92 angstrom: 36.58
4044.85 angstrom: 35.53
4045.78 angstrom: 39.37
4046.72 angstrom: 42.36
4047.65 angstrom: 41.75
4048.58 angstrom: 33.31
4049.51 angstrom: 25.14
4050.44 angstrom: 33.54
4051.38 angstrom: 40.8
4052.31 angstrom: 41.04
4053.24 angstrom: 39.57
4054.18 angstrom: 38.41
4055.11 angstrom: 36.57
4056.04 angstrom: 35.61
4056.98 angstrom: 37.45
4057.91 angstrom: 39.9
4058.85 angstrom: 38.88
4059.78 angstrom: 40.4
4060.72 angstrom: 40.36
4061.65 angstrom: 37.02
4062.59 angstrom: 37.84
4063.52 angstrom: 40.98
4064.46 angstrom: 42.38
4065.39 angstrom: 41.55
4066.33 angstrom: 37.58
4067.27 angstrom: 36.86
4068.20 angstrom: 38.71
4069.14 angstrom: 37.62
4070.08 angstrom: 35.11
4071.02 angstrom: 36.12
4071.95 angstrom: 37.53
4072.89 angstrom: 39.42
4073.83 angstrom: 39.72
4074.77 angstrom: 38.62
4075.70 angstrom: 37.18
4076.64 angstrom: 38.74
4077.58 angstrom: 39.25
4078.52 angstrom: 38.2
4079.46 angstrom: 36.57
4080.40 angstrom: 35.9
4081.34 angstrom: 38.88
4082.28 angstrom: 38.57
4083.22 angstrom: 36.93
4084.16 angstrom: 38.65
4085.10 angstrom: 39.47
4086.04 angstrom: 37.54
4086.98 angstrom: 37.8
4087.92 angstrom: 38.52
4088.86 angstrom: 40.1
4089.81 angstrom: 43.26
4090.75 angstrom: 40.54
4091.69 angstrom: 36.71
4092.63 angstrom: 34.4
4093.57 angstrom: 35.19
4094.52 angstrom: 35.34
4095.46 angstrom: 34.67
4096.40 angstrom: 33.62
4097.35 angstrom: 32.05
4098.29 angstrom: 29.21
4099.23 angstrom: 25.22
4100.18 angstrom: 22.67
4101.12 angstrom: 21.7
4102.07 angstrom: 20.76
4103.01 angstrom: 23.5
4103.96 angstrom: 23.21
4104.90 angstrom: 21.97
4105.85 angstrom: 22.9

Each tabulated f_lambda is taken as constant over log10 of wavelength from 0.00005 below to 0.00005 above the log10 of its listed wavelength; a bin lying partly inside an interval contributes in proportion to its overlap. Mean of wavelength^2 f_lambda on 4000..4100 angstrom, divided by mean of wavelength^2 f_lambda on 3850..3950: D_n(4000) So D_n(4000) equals 1.40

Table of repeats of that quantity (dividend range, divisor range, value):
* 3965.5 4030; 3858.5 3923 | 1.14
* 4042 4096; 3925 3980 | 1.64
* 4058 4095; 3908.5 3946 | 1.37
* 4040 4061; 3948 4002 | 1.40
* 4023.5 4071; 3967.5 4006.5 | 1.37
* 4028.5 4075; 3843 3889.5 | 1.49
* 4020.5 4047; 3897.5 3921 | 1.24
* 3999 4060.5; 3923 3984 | 1.60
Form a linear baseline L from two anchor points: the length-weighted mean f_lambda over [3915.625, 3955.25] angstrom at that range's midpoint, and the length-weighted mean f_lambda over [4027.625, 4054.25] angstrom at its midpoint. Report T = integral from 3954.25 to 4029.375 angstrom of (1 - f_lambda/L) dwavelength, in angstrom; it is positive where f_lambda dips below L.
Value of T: 7.12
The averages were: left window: 29.8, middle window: 31.9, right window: 39.3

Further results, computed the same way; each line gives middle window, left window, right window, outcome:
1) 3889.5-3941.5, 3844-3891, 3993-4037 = 3.1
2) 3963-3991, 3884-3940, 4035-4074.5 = 7.7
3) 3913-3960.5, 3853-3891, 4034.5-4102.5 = 1.4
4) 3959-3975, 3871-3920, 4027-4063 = 8.0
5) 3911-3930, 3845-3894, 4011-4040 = -1.6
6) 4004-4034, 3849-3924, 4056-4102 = -4.3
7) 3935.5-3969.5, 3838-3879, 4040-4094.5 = 6.5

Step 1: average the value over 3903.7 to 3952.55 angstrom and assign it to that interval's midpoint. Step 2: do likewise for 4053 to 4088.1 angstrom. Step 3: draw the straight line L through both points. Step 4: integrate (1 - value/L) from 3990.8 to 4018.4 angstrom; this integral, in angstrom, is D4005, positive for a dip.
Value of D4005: -2.0 angstrom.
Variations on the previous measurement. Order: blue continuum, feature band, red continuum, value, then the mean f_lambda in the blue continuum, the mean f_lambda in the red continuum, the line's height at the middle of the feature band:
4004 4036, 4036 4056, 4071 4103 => -0.2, 39.9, 35.4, 38.1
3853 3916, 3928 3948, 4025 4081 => 4.4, 29.7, 38.8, 32.6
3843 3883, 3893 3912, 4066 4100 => -0.3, 29.6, 36.8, 30.9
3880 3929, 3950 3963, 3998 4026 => 1.8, 30.5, 39.2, 34.7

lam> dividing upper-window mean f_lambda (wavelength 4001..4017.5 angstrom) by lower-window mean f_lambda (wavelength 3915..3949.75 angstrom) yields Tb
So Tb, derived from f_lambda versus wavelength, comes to 1.3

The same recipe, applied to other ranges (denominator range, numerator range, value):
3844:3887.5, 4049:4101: 1.27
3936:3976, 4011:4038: 1.66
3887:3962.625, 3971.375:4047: 1.22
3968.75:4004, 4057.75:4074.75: 1.32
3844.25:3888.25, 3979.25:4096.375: 1.31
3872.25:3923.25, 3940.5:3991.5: 0.90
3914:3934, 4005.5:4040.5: 1.29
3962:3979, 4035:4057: 2.33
